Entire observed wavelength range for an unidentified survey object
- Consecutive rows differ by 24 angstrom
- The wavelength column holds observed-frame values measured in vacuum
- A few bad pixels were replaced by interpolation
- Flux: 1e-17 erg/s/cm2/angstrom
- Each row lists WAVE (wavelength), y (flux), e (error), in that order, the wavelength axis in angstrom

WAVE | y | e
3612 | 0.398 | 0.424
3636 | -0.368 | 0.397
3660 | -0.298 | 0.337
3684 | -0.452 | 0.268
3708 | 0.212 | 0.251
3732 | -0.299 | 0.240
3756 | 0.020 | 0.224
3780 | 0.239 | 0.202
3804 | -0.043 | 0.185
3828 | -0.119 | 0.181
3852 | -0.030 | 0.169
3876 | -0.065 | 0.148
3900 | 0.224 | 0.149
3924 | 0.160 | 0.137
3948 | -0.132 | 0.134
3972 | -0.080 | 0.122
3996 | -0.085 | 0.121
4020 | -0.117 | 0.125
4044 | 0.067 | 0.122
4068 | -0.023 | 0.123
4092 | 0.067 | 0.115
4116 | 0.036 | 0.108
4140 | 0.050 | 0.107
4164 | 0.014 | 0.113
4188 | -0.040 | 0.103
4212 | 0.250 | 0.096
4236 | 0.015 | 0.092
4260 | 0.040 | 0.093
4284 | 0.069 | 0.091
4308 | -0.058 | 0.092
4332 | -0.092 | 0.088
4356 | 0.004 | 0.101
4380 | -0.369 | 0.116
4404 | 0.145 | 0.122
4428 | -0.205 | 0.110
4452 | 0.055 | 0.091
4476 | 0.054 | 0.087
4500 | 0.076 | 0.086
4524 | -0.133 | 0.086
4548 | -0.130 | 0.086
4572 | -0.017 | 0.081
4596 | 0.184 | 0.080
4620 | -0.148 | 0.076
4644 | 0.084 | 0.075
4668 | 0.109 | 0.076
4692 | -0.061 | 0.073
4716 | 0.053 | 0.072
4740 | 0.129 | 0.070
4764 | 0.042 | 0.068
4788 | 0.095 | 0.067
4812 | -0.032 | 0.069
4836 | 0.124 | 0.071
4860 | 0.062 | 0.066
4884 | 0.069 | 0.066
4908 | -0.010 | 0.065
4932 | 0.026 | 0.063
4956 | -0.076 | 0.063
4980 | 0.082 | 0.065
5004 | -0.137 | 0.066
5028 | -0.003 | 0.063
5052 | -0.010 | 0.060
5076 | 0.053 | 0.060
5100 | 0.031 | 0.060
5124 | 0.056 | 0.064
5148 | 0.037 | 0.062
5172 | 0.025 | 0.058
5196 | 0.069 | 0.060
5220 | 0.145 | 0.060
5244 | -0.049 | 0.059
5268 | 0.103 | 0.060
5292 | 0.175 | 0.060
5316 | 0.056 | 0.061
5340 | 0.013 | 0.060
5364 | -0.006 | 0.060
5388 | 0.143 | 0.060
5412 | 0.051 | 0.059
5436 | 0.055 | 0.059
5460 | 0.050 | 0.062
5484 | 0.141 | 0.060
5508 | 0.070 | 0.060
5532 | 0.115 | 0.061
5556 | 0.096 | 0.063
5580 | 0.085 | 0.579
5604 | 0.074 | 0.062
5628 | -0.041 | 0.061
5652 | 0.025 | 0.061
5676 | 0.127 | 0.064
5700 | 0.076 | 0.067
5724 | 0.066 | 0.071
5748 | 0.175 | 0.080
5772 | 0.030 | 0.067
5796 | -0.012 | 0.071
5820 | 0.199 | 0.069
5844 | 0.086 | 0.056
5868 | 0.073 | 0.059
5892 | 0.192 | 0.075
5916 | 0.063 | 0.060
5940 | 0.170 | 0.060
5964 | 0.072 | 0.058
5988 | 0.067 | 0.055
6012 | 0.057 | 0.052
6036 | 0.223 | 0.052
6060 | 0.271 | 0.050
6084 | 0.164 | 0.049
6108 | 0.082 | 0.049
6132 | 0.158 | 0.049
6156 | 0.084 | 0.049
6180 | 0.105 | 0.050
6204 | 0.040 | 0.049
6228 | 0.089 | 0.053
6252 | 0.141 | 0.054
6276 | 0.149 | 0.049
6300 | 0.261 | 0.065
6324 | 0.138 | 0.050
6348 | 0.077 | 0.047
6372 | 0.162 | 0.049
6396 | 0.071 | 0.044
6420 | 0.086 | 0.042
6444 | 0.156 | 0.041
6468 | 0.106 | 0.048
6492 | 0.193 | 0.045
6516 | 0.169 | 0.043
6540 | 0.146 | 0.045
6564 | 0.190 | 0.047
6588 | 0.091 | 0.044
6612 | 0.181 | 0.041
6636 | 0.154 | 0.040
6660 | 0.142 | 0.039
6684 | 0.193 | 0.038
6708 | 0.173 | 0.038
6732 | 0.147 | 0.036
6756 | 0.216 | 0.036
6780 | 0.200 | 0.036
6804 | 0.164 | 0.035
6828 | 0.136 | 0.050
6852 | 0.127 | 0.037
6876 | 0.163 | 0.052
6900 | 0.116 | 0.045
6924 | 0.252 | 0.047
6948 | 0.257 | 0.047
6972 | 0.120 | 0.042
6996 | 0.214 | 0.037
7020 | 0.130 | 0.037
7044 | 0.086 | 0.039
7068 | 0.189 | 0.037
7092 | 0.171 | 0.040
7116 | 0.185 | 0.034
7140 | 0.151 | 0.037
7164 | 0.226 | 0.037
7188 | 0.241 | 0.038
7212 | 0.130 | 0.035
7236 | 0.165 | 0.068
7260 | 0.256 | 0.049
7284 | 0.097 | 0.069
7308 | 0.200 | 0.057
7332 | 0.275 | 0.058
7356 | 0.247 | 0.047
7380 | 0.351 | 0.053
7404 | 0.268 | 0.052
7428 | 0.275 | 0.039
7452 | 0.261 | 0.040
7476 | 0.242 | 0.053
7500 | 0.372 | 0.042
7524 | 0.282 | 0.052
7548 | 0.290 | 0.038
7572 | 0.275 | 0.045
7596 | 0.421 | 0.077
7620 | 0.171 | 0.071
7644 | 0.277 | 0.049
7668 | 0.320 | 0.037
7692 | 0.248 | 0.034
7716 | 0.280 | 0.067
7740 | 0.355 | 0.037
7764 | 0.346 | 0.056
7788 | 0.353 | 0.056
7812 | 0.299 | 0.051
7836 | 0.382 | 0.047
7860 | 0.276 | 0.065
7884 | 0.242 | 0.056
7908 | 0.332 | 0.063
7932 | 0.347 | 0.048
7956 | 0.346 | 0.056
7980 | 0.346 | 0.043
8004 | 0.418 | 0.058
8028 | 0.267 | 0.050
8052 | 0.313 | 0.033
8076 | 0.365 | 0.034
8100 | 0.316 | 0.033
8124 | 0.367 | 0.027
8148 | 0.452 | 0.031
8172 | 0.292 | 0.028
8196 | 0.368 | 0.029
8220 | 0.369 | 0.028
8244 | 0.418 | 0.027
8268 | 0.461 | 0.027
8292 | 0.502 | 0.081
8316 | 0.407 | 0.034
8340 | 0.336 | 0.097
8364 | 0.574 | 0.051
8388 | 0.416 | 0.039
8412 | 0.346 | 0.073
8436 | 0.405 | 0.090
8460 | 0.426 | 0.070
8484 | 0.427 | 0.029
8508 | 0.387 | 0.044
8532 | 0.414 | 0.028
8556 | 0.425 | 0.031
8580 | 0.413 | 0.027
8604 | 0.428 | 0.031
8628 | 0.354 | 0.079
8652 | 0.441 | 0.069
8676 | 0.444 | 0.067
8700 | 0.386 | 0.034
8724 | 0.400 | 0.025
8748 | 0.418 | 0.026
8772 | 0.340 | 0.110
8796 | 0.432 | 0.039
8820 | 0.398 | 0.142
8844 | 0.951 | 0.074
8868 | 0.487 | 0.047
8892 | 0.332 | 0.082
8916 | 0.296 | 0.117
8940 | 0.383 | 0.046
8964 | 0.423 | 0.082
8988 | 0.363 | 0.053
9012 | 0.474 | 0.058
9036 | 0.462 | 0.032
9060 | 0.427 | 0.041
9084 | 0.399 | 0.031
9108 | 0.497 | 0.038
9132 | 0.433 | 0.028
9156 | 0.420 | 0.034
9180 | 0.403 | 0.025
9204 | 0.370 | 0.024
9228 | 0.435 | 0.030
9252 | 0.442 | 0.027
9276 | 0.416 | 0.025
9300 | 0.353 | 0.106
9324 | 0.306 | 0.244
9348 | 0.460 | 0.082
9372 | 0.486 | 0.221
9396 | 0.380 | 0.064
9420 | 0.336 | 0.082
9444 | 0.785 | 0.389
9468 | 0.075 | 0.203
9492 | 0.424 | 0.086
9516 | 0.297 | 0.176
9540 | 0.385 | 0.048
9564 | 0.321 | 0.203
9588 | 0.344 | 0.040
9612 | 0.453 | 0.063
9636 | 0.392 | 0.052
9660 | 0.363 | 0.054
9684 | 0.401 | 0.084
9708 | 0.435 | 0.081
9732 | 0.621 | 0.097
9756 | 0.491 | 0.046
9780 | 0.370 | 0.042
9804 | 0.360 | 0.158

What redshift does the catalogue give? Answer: 0.83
